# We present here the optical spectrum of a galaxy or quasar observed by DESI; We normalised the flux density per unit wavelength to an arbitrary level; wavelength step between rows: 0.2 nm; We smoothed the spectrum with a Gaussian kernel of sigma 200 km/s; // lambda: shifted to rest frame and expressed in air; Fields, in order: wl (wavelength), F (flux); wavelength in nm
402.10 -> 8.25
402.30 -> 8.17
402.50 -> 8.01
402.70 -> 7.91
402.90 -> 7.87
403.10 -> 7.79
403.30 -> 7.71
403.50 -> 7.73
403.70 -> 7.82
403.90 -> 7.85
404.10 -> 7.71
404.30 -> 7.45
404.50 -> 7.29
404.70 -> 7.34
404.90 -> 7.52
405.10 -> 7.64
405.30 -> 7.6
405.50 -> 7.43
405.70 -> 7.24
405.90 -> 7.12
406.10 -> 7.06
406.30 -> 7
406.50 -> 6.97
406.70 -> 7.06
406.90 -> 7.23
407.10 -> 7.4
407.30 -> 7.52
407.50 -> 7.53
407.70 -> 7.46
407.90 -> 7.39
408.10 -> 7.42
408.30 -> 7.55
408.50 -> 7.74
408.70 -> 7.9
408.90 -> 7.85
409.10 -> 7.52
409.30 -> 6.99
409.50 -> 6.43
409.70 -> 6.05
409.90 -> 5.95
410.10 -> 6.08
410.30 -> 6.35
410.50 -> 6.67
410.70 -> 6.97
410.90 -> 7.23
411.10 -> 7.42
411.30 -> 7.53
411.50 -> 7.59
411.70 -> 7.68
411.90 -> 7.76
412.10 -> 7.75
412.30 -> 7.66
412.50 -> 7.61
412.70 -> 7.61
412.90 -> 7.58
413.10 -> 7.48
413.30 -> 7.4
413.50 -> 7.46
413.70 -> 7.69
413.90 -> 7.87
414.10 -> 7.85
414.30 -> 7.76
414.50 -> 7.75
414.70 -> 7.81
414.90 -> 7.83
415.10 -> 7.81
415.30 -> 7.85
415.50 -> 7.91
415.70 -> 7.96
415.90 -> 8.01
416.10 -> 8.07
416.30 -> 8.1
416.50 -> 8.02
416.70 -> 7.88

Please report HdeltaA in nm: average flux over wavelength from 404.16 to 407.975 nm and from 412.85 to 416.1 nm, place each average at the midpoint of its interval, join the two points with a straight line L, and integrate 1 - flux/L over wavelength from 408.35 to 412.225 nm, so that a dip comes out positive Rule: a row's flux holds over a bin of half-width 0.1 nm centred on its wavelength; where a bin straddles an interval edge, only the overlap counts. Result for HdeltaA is 0.211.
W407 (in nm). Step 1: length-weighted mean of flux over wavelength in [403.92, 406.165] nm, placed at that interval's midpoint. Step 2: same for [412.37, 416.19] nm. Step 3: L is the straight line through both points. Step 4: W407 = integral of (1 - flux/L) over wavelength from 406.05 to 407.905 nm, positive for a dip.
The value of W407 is 0.057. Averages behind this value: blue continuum 7.42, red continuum 7.75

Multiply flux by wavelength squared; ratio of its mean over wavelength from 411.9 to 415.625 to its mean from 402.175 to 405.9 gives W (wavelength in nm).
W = 1.06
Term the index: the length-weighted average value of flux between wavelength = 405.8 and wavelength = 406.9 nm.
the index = 7.06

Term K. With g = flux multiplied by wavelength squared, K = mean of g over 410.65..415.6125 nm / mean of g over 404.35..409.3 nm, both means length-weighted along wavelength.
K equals 1.07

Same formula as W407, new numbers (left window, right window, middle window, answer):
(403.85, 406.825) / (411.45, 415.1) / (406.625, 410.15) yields 0.13 nm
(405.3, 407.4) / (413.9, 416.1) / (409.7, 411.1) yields 0.18 nm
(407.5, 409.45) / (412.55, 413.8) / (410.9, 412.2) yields -0.01 nm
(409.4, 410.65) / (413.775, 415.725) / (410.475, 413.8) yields -0.25 nm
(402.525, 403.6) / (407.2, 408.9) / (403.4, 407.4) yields 0.16 nm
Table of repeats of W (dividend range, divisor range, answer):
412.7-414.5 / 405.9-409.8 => 1.08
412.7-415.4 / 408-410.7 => 1.13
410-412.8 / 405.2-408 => 1.02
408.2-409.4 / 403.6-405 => 1.03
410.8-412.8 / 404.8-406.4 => 1.07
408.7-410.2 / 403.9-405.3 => 0.92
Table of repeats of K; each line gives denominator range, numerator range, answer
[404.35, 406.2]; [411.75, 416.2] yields 1.10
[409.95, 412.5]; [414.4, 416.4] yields 1.12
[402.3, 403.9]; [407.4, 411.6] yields 0.94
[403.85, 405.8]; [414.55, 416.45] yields 1.11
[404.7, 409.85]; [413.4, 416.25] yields 1.11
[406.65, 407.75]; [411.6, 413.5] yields 1.06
